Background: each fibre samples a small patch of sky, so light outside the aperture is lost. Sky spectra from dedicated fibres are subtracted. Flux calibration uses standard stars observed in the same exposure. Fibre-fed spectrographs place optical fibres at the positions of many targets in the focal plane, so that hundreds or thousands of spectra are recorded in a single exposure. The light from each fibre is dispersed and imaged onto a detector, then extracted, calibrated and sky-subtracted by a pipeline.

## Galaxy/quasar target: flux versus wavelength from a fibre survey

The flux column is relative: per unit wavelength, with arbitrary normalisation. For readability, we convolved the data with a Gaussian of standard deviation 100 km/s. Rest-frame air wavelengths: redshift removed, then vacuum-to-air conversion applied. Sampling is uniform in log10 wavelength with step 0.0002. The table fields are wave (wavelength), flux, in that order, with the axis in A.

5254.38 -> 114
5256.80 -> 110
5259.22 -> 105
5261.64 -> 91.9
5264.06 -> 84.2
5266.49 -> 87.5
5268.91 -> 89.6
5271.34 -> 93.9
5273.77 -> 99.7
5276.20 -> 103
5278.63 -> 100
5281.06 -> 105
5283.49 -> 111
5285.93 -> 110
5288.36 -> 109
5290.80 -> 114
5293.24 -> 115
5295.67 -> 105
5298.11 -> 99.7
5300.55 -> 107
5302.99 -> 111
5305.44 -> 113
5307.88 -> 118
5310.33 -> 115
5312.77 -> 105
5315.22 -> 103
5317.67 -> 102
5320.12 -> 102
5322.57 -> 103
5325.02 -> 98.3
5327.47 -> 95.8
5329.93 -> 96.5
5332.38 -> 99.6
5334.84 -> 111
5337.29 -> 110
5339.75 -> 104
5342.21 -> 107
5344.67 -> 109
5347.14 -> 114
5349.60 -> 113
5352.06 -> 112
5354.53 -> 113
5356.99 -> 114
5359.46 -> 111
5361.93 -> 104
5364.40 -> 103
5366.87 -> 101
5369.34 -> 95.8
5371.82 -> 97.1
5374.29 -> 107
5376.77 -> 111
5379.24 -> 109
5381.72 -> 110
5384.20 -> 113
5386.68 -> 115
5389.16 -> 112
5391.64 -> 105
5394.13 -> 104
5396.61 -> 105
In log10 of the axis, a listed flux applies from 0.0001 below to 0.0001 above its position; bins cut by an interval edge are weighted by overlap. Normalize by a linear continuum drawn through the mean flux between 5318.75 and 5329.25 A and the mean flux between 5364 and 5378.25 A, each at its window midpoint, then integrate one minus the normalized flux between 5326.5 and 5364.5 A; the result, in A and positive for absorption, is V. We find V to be -2.5 A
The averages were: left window 99.6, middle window 108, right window 103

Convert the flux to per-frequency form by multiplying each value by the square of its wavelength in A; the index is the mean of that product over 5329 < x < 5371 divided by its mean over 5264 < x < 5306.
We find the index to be 1.1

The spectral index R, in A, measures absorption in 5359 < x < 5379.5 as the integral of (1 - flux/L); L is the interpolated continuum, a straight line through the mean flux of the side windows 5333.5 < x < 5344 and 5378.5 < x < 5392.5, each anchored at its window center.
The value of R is 1.13 A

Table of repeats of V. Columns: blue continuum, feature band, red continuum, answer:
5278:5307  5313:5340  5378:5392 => 1.8 A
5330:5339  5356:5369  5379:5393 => 0.3 A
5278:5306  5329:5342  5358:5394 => 0.3 A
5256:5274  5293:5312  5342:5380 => -2.0 A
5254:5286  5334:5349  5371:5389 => -0.5 A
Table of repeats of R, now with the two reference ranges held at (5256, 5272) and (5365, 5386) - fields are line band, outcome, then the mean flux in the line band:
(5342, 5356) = -1.19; 112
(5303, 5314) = -1.53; 112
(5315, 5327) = -0.13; 101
